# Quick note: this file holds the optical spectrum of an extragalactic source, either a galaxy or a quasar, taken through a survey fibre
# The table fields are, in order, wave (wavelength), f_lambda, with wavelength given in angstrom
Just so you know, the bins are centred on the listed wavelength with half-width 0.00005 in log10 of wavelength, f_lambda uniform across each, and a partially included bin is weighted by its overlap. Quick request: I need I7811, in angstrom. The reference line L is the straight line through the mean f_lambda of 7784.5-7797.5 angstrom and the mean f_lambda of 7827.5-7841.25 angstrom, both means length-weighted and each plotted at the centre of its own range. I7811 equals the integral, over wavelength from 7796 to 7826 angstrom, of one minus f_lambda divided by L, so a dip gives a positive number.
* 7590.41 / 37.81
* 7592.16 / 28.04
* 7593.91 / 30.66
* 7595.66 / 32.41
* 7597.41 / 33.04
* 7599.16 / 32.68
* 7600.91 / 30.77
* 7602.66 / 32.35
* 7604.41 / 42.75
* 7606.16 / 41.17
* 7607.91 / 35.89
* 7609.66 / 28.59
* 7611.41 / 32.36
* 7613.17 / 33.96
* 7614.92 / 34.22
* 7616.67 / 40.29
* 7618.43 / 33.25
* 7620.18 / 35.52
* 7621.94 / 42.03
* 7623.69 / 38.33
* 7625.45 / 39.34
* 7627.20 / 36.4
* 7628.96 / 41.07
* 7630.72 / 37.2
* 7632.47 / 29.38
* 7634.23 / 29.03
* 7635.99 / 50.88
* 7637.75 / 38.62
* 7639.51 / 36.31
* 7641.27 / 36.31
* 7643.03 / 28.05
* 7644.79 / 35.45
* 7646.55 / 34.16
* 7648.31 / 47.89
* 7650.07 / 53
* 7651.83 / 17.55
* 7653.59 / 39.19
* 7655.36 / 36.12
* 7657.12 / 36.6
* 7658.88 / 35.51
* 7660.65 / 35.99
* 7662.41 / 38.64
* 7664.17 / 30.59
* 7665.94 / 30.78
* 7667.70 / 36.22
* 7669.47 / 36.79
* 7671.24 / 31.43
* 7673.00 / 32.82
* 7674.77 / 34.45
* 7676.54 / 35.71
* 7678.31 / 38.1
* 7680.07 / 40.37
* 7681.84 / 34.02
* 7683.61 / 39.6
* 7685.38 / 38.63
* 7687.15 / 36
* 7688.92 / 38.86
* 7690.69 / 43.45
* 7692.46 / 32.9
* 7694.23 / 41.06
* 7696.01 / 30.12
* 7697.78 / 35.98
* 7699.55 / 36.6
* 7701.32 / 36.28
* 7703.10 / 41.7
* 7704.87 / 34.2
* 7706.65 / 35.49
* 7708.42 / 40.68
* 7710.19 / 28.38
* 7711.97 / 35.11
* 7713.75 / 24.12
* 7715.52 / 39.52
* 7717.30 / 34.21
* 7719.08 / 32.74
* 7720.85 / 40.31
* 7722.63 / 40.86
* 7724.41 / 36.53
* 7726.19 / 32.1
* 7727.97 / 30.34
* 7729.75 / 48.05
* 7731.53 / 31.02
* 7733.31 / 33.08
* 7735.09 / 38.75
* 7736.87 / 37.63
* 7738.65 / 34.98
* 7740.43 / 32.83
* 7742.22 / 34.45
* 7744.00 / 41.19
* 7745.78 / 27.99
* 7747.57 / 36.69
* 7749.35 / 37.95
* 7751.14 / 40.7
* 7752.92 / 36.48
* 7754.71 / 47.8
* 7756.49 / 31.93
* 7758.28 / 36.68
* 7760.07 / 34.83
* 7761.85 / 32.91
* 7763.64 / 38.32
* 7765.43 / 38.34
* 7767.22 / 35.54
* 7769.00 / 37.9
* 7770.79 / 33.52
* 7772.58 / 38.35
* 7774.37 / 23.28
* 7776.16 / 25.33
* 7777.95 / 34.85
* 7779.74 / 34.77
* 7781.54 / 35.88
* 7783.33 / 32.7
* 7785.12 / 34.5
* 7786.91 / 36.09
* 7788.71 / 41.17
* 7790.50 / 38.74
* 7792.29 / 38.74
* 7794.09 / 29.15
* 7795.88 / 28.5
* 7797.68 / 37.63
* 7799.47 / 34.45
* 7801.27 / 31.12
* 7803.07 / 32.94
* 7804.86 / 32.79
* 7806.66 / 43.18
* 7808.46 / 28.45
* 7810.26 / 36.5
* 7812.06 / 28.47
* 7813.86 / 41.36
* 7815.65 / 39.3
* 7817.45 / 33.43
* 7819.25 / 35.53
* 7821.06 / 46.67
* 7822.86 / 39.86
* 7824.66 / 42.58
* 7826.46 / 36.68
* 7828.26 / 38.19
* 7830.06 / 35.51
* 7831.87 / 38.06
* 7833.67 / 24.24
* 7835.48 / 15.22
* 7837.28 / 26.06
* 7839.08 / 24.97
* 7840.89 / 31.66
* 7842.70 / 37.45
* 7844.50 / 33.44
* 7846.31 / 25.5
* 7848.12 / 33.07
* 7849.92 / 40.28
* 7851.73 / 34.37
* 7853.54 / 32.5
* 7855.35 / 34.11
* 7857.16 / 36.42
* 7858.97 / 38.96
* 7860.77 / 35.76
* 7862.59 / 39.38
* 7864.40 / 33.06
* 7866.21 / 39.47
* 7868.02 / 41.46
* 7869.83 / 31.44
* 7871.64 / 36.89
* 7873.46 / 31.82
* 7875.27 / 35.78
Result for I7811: -3.7 angstrom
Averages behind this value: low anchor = 35.4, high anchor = 29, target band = 36.3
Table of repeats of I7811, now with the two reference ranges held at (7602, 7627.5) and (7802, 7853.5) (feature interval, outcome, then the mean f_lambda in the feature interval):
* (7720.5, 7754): -1.3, 36.4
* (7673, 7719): -0.7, 36.1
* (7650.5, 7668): 0.9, 34.1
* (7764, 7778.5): 0.5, 33.5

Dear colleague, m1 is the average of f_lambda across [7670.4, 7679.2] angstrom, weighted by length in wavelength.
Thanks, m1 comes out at 34.6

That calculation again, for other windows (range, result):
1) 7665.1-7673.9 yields 33.6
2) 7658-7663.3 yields 36.7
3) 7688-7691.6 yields 41.1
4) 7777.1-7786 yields 34.5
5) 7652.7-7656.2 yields 37.6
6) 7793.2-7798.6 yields 31.8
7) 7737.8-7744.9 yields 35.9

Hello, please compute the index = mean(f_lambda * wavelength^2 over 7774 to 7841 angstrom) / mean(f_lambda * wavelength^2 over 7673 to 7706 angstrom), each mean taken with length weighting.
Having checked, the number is 0.9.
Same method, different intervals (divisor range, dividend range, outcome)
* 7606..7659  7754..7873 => 1.00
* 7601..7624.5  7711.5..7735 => 1.01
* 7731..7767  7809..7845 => 0.96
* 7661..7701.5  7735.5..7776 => 1.01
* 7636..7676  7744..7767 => 1.05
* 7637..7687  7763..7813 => 0.98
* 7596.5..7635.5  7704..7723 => 1.01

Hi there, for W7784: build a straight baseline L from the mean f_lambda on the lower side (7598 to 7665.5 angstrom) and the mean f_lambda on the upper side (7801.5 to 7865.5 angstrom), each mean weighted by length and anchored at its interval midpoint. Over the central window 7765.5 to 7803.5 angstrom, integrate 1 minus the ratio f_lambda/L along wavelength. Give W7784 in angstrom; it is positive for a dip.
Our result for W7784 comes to 0.8 angstrom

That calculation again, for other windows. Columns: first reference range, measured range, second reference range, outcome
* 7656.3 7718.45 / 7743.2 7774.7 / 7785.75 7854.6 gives -1.2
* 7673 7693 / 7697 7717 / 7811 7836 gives 1.0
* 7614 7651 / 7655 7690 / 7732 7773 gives 1.4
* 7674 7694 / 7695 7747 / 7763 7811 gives 1.6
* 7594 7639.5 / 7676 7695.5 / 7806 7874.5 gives -1.3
